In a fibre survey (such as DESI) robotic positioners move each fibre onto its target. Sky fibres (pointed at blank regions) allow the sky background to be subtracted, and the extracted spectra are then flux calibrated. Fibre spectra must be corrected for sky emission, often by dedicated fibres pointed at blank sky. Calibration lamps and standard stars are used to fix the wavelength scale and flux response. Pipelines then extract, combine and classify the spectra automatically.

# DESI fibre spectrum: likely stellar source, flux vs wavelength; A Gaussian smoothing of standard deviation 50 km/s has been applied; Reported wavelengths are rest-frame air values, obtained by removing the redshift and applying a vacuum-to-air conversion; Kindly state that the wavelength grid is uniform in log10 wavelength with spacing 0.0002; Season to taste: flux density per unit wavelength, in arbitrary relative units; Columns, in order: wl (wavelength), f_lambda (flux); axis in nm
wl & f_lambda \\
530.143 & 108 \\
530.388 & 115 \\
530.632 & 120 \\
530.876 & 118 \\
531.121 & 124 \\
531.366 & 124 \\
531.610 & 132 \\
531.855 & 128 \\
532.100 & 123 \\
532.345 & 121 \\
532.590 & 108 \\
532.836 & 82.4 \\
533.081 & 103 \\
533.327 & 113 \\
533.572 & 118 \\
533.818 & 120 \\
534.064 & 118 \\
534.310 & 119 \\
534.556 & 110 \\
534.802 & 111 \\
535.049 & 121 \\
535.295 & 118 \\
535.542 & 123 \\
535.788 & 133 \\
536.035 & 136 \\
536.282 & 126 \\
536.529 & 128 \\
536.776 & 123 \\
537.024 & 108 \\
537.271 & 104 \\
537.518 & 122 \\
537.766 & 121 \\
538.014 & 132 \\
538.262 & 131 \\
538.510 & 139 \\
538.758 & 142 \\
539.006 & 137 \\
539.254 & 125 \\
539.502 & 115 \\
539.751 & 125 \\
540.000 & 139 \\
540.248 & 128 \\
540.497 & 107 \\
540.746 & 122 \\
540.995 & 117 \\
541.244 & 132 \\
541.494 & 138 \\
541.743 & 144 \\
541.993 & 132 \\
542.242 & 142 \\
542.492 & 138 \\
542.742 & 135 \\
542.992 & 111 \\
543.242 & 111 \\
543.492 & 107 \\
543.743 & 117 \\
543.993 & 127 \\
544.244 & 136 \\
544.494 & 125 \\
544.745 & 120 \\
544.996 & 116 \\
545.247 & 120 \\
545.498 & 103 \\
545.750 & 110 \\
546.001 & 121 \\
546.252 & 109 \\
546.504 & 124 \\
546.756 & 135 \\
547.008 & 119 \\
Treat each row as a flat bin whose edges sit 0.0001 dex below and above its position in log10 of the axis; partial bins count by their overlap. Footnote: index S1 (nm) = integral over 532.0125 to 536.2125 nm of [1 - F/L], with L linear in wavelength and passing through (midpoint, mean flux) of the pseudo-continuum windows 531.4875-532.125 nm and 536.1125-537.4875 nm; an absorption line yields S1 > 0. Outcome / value 0.25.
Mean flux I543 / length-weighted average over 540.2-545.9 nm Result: 123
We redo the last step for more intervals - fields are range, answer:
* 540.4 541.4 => 120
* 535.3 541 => 125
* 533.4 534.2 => 118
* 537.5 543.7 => 128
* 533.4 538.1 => 120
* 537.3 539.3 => 130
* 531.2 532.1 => 127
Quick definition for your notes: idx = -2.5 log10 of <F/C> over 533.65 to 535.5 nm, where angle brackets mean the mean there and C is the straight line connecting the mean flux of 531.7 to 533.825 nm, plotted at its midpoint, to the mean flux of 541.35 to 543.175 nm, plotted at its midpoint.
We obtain 0.00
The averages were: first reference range 113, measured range 117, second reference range 133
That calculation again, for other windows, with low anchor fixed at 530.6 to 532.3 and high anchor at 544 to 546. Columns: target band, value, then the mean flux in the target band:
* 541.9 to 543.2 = -0.09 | 130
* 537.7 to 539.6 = -0.08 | 131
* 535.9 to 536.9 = -0.05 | 128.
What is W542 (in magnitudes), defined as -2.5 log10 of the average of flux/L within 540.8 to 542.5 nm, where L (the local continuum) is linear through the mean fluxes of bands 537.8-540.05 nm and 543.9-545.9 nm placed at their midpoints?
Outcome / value -0.07 mag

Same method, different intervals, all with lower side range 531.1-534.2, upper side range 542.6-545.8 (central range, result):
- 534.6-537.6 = -0.04 mag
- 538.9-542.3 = -0.09 mag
